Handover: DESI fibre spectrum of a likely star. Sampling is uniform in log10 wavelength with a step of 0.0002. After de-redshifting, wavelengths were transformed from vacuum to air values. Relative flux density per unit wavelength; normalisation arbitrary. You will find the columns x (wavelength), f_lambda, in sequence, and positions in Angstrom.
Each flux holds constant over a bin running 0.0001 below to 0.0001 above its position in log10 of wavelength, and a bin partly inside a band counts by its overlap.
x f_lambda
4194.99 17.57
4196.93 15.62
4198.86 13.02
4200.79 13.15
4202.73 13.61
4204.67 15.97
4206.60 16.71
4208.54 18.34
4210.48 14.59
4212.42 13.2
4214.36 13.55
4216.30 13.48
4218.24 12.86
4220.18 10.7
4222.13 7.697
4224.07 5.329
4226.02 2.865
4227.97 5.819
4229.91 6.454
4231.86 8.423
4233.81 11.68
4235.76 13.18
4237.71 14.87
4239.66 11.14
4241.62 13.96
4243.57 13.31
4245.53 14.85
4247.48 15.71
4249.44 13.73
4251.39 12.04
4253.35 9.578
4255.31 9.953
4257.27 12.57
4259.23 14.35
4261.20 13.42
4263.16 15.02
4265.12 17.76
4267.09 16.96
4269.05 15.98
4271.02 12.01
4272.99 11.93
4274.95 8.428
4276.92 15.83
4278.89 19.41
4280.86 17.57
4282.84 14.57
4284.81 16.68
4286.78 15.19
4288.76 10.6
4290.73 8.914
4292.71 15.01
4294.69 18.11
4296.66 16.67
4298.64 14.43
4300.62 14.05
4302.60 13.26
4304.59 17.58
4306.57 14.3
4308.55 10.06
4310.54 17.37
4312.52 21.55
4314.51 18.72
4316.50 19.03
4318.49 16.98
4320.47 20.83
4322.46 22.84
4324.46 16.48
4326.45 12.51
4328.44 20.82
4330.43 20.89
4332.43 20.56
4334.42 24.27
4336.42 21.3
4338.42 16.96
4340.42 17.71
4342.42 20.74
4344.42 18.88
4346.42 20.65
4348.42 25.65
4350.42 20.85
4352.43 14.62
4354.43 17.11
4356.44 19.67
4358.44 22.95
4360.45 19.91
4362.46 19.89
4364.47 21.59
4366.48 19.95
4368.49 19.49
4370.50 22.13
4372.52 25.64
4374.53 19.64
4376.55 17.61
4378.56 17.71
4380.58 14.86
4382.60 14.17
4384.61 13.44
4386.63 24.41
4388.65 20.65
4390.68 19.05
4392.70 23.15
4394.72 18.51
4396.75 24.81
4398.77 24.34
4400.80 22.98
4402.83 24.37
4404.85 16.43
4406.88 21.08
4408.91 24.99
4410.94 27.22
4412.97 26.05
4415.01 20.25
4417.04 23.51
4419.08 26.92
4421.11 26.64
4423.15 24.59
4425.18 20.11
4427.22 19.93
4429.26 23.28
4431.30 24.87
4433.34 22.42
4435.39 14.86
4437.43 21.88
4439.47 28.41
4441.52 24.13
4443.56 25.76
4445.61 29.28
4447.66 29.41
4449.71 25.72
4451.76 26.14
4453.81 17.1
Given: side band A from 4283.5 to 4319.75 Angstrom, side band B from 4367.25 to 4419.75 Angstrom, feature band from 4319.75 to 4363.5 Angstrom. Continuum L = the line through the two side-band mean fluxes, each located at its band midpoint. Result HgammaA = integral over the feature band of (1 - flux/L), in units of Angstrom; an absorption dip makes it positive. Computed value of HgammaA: -4.5 Angstrom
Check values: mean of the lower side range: 15.5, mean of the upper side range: 21.2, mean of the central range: 19.8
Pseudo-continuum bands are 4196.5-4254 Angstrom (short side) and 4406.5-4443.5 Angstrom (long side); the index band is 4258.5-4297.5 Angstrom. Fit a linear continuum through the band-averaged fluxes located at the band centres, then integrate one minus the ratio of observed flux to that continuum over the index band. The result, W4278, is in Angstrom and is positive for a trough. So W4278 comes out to 1.07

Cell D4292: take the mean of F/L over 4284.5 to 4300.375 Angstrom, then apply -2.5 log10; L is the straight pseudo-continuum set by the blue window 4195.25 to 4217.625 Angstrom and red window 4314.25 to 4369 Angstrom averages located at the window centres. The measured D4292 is 0.24 mag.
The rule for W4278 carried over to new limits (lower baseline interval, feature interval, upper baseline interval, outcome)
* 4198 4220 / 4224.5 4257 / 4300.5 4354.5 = 9.3 Angstrom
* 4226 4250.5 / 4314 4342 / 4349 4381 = -3.1 Angstrom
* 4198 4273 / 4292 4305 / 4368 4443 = 0.4 Angstrom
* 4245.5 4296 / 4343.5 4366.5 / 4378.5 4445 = -1.6 Angstrom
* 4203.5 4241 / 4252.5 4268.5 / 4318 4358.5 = 0.5 Angstrom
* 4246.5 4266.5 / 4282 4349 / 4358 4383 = -2.6 Angstrom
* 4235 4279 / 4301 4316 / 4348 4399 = 0.3 Angstrom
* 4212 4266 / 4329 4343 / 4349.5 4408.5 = -2.3 Angstrom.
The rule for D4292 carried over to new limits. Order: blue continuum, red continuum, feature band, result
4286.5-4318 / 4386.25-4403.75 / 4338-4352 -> -0.085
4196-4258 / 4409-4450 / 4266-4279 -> 0.059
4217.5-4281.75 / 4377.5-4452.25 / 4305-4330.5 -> -0.077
